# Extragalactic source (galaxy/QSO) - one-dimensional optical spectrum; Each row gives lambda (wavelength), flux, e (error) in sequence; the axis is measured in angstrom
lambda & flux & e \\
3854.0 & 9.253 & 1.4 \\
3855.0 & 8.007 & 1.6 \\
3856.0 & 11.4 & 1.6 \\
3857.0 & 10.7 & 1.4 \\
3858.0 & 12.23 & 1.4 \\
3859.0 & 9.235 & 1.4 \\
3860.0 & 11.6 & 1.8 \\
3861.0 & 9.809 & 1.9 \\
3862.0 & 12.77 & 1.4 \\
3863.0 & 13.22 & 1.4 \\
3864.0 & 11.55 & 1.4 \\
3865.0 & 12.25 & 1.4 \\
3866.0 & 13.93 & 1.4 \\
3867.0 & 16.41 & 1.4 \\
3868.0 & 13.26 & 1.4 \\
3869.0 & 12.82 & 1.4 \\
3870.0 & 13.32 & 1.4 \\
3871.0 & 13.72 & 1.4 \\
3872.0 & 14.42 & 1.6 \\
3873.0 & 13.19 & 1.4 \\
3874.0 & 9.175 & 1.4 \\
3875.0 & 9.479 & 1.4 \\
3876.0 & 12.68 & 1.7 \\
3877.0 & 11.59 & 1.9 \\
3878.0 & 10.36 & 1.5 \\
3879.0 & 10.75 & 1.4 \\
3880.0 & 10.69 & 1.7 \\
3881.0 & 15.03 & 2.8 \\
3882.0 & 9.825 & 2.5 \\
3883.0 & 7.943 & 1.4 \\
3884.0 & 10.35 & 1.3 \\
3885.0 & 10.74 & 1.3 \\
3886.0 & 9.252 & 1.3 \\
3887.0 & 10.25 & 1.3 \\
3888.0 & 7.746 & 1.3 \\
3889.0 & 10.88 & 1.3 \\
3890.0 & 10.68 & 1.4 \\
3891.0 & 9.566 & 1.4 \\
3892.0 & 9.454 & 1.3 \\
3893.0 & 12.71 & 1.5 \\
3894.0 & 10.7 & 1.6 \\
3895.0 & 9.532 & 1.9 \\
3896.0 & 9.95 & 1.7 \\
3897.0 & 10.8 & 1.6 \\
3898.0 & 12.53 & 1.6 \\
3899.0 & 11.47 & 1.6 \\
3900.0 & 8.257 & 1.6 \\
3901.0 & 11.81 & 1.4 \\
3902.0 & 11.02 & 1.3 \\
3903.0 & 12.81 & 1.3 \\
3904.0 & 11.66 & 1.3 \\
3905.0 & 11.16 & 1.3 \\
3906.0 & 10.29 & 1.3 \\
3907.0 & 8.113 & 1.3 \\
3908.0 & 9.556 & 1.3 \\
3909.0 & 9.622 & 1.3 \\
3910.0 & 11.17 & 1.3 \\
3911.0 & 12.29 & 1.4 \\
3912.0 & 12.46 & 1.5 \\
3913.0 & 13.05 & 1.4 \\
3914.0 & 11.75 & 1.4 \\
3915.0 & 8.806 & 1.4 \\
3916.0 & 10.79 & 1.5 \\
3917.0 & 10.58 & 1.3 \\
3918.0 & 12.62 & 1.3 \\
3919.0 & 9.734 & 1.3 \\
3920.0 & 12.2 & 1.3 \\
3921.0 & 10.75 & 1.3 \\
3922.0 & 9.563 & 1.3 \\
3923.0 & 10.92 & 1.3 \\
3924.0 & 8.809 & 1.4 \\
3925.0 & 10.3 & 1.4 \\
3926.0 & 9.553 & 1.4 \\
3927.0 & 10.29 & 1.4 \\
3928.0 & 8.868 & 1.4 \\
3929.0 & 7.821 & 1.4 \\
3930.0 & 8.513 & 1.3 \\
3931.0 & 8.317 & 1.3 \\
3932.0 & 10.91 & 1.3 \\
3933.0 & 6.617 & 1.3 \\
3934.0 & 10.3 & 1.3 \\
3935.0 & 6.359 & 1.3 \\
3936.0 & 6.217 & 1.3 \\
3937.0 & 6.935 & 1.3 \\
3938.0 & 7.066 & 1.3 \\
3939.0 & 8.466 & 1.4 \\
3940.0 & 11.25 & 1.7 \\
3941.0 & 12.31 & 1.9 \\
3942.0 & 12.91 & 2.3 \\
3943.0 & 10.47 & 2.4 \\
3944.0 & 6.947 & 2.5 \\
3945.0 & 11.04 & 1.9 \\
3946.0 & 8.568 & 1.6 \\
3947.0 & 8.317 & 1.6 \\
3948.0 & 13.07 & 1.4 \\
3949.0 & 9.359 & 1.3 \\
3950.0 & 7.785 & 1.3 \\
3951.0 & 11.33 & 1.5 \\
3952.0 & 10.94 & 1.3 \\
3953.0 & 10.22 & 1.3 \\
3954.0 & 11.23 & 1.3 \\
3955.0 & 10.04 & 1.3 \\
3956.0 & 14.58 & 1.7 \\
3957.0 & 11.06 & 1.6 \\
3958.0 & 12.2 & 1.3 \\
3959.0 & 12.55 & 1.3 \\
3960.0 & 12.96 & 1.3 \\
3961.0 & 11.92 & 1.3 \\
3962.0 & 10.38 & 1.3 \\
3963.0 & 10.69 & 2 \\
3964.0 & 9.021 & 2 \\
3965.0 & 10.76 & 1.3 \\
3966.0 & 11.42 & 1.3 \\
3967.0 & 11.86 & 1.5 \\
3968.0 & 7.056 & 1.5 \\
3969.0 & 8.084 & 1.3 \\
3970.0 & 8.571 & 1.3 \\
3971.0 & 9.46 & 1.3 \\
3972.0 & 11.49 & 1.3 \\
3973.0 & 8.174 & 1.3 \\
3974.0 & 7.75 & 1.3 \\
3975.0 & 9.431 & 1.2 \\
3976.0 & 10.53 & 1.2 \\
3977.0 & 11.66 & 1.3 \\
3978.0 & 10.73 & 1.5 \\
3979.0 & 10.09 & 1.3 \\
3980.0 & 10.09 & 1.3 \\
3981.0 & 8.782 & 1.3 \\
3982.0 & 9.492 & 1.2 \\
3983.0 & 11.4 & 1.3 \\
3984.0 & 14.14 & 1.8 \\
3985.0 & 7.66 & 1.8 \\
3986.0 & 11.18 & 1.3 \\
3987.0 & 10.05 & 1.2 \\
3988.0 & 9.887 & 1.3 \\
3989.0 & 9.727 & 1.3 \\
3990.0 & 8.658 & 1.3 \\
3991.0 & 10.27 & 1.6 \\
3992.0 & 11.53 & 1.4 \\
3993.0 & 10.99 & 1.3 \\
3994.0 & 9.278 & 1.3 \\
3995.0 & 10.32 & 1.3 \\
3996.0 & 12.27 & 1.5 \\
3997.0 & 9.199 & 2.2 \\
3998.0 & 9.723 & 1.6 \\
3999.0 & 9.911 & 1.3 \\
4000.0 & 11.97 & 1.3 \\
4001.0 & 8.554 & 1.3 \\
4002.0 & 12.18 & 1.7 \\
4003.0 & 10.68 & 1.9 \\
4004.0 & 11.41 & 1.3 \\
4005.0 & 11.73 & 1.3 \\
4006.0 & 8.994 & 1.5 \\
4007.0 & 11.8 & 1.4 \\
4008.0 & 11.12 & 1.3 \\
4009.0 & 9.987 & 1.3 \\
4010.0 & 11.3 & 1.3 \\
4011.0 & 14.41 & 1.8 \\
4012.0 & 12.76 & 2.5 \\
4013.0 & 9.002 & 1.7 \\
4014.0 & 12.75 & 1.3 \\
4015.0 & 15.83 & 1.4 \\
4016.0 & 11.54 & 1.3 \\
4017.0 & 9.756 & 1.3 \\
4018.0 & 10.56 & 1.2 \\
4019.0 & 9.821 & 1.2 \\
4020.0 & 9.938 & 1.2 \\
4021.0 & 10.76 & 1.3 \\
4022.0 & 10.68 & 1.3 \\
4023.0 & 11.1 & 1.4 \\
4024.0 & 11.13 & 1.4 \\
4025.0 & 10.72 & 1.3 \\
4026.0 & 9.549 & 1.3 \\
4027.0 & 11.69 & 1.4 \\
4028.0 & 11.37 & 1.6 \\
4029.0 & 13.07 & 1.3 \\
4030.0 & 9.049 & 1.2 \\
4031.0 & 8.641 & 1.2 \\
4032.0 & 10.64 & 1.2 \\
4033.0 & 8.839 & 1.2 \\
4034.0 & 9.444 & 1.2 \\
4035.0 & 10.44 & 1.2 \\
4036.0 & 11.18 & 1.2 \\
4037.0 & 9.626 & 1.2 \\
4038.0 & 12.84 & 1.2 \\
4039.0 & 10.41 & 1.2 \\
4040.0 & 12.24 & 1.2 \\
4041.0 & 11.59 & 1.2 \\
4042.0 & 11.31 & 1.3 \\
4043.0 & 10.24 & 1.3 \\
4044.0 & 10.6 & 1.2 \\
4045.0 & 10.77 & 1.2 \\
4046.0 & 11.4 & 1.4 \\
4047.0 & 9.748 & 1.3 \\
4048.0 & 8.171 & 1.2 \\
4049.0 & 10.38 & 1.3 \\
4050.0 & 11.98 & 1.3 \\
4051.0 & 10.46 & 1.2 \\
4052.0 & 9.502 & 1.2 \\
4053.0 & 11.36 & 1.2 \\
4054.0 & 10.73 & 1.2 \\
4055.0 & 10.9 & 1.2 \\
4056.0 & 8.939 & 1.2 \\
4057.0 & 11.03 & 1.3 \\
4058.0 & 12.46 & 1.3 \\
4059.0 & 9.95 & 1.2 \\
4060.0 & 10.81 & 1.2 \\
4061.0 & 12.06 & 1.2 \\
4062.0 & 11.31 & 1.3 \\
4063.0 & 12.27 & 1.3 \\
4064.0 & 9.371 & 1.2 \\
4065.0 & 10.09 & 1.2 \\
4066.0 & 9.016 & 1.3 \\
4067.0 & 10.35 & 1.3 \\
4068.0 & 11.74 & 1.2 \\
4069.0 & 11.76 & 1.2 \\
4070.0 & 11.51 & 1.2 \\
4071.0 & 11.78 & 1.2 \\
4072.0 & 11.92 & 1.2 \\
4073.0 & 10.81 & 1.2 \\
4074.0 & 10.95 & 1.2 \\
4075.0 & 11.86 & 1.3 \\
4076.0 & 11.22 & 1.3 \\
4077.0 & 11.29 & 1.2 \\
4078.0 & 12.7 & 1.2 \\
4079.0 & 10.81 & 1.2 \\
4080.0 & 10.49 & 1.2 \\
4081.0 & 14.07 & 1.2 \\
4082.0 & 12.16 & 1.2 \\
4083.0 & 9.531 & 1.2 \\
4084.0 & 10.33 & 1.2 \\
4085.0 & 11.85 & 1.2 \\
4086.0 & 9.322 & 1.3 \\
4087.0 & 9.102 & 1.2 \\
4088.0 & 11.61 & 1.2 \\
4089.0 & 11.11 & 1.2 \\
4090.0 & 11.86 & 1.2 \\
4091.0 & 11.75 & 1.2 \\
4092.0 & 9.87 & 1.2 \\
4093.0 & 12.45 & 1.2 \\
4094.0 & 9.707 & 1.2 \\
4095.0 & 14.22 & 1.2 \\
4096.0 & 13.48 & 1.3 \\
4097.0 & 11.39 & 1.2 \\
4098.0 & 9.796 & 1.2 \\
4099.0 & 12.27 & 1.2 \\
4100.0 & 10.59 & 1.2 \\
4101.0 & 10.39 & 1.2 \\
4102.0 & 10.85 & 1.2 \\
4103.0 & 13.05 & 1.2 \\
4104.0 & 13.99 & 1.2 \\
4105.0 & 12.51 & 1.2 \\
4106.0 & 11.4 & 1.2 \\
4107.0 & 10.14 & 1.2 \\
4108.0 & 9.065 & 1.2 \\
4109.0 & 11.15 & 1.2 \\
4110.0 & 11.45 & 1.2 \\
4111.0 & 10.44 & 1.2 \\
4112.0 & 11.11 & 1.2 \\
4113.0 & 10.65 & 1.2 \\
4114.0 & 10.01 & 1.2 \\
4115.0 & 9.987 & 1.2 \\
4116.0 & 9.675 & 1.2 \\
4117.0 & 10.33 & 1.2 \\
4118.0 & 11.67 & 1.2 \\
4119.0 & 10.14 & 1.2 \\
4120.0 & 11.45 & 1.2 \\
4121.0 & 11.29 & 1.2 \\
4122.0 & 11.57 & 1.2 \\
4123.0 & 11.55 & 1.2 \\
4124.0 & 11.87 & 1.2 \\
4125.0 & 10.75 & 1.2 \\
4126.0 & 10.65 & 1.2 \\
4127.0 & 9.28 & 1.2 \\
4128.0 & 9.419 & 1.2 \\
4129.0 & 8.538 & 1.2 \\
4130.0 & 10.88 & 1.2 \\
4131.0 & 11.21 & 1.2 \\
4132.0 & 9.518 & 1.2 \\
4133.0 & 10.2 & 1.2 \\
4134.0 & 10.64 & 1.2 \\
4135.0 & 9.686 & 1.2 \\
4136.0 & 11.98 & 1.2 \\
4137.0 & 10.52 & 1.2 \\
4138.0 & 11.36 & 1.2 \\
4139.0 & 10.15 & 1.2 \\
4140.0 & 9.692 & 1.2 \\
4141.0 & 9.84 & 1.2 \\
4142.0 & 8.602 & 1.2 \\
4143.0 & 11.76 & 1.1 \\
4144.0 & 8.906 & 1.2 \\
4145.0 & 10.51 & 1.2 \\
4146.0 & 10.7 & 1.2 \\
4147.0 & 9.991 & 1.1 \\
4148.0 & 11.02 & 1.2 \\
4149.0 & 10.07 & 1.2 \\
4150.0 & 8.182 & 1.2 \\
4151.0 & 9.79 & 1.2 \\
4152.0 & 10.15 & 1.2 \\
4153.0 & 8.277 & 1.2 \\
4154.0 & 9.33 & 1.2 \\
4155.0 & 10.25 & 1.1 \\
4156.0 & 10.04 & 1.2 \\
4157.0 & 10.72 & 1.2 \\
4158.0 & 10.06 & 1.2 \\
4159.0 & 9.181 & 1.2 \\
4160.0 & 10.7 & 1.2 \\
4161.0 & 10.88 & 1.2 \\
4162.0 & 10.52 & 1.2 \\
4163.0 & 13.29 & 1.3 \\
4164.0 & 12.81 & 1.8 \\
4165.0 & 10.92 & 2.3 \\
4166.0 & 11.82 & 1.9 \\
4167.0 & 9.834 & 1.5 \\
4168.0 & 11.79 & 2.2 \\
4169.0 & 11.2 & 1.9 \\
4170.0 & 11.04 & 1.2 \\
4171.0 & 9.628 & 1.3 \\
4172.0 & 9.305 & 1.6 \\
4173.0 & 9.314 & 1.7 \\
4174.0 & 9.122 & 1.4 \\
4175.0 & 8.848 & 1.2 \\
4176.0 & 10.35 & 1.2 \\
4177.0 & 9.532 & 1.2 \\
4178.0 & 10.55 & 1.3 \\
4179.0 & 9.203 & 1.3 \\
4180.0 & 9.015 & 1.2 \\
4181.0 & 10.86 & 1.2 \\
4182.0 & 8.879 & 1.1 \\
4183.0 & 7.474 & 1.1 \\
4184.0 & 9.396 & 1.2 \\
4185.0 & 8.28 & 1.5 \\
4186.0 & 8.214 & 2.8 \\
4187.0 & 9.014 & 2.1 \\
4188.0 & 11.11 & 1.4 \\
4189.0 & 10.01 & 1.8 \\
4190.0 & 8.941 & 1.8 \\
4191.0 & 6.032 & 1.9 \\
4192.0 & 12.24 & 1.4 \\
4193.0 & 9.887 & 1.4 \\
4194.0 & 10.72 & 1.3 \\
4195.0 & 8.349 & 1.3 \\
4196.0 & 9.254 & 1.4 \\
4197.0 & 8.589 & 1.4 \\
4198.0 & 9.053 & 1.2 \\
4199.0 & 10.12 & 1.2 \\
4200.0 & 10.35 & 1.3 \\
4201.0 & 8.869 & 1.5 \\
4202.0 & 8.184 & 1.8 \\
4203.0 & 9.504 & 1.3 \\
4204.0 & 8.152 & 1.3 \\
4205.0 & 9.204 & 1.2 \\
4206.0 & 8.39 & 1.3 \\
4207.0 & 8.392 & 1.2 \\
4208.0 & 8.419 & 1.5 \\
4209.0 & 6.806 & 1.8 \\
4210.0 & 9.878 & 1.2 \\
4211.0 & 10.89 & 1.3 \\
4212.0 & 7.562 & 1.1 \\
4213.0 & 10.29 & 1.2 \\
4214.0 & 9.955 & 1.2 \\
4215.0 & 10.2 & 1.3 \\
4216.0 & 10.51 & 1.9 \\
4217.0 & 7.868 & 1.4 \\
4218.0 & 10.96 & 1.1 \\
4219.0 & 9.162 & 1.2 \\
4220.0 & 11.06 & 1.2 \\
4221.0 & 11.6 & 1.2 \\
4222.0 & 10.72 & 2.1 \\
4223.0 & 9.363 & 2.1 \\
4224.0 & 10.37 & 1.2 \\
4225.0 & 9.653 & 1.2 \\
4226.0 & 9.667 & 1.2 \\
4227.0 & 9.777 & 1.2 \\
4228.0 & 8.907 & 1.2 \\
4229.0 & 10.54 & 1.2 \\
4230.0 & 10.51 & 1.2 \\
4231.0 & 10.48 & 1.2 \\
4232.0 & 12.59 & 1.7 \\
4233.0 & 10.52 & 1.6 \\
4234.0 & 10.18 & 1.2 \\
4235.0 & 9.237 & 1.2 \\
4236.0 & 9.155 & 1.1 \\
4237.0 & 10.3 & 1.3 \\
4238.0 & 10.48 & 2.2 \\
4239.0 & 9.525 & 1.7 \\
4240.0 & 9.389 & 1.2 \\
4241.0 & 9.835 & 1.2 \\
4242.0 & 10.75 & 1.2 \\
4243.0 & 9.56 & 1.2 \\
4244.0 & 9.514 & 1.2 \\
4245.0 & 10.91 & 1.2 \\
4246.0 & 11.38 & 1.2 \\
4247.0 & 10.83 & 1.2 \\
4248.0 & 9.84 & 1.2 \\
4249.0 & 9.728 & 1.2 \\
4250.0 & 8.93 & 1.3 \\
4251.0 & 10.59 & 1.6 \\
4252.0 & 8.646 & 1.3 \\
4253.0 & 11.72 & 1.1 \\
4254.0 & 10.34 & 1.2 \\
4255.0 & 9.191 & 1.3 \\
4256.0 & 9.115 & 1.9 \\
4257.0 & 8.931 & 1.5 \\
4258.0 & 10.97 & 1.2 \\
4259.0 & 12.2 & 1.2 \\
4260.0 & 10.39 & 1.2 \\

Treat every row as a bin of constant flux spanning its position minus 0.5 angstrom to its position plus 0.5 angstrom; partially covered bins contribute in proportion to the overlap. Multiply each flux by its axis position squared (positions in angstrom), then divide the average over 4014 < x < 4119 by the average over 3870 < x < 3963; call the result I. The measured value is 1.13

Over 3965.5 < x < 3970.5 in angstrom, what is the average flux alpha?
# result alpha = 9.4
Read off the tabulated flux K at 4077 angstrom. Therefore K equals 11.29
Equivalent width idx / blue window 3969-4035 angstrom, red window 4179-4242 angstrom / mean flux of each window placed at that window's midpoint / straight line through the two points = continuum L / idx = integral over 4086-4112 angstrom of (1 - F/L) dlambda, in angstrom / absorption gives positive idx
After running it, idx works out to -3.2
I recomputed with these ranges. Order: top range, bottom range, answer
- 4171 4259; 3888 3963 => 1.08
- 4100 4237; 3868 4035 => 1.07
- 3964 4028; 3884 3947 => 1.09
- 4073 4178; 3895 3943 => 1.17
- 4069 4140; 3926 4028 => 1.14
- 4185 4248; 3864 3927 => 1.03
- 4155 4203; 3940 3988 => 1.05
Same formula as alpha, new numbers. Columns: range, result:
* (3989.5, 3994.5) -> 10.1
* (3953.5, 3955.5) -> 10.6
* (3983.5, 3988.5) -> 10.6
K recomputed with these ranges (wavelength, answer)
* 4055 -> 10.9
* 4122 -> 11.57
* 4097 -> 11.39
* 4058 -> 12.46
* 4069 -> 11.76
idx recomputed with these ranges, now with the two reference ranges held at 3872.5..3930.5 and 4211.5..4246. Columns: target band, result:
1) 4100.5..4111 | -1.14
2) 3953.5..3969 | -0.91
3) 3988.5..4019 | -1.53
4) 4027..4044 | -0.59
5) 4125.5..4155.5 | 0.45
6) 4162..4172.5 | -1.02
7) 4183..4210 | 2.83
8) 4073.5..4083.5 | -1.19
